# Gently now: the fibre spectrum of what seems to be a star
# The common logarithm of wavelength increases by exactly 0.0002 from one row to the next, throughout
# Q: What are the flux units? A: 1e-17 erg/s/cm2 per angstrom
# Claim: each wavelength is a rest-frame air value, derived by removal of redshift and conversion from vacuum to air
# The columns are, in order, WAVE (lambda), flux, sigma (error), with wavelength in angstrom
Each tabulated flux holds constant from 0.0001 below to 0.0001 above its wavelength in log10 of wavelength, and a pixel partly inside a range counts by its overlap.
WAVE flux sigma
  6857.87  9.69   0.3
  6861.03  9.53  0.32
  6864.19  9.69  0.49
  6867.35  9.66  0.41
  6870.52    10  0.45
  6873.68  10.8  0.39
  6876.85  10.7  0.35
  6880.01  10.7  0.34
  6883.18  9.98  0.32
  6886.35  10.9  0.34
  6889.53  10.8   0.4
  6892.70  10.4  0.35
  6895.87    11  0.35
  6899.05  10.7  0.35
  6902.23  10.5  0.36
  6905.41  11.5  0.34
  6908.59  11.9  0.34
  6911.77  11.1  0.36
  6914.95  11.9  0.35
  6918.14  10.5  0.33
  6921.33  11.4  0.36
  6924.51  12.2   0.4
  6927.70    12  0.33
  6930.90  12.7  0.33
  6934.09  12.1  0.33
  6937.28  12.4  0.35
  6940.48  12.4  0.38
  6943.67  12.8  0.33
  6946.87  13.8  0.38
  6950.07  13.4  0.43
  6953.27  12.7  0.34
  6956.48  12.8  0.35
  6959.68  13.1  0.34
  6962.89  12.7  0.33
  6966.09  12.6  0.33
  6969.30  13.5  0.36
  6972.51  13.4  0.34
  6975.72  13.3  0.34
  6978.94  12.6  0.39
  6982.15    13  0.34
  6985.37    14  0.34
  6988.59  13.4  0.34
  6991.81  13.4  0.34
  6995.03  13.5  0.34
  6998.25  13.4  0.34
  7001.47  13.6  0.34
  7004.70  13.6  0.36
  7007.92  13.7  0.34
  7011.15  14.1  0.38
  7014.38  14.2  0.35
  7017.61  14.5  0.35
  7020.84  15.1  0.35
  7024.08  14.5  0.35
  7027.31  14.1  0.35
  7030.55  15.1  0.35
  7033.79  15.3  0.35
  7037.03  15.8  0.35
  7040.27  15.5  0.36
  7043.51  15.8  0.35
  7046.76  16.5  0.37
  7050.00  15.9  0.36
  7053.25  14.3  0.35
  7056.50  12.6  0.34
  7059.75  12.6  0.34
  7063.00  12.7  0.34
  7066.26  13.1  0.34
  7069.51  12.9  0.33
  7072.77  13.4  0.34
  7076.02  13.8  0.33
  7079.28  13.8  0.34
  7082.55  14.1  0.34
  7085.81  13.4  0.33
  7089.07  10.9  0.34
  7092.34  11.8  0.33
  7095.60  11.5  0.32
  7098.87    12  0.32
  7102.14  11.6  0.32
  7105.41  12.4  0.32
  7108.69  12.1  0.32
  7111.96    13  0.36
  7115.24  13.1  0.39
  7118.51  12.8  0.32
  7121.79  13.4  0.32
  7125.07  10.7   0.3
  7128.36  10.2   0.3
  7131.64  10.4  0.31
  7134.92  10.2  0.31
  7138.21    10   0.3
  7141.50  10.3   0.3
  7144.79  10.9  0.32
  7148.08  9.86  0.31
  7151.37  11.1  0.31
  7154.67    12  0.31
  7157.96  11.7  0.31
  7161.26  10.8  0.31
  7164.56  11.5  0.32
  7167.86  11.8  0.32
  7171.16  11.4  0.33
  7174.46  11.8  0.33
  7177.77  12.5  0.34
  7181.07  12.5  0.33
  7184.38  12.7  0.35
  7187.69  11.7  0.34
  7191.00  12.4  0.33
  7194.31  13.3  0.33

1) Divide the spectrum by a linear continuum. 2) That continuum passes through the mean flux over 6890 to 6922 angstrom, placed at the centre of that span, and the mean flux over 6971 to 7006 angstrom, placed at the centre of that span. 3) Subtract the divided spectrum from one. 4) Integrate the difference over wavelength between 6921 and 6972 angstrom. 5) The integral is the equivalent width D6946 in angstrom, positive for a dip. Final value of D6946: -2.1 angstrom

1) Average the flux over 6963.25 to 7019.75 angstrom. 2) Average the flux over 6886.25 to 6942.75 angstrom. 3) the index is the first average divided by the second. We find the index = 1.2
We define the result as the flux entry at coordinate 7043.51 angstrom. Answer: 15.8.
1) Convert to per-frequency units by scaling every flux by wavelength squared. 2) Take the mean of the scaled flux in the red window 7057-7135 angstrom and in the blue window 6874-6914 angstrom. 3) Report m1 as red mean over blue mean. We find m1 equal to 1.21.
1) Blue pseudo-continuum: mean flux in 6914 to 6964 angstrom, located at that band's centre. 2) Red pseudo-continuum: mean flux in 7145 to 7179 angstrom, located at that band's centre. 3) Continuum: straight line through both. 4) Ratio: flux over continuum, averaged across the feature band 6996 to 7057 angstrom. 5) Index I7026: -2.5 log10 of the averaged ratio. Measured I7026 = -0.21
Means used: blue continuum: 12.4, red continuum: 11.4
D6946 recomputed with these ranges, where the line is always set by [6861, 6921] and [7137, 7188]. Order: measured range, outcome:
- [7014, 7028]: -4.4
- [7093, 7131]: -2.5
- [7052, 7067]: -2.5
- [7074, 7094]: -3.2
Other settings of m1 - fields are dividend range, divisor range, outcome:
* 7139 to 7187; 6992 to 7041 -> 0.83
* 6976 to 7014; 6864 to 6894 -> 1.34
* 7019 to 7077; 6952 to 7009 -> 1.11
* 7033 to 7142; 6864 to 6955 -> 1.18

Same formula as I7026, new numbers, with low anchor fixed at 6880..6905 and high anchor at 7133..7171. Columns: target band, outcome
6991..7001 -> -0.24 mag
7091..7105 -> -0.09 mag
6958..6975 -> -0.21 mag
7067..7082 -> -0.24 mag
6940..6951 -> -0.22 mag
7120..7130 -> -0.05 mag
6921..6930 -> -0.12 mag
